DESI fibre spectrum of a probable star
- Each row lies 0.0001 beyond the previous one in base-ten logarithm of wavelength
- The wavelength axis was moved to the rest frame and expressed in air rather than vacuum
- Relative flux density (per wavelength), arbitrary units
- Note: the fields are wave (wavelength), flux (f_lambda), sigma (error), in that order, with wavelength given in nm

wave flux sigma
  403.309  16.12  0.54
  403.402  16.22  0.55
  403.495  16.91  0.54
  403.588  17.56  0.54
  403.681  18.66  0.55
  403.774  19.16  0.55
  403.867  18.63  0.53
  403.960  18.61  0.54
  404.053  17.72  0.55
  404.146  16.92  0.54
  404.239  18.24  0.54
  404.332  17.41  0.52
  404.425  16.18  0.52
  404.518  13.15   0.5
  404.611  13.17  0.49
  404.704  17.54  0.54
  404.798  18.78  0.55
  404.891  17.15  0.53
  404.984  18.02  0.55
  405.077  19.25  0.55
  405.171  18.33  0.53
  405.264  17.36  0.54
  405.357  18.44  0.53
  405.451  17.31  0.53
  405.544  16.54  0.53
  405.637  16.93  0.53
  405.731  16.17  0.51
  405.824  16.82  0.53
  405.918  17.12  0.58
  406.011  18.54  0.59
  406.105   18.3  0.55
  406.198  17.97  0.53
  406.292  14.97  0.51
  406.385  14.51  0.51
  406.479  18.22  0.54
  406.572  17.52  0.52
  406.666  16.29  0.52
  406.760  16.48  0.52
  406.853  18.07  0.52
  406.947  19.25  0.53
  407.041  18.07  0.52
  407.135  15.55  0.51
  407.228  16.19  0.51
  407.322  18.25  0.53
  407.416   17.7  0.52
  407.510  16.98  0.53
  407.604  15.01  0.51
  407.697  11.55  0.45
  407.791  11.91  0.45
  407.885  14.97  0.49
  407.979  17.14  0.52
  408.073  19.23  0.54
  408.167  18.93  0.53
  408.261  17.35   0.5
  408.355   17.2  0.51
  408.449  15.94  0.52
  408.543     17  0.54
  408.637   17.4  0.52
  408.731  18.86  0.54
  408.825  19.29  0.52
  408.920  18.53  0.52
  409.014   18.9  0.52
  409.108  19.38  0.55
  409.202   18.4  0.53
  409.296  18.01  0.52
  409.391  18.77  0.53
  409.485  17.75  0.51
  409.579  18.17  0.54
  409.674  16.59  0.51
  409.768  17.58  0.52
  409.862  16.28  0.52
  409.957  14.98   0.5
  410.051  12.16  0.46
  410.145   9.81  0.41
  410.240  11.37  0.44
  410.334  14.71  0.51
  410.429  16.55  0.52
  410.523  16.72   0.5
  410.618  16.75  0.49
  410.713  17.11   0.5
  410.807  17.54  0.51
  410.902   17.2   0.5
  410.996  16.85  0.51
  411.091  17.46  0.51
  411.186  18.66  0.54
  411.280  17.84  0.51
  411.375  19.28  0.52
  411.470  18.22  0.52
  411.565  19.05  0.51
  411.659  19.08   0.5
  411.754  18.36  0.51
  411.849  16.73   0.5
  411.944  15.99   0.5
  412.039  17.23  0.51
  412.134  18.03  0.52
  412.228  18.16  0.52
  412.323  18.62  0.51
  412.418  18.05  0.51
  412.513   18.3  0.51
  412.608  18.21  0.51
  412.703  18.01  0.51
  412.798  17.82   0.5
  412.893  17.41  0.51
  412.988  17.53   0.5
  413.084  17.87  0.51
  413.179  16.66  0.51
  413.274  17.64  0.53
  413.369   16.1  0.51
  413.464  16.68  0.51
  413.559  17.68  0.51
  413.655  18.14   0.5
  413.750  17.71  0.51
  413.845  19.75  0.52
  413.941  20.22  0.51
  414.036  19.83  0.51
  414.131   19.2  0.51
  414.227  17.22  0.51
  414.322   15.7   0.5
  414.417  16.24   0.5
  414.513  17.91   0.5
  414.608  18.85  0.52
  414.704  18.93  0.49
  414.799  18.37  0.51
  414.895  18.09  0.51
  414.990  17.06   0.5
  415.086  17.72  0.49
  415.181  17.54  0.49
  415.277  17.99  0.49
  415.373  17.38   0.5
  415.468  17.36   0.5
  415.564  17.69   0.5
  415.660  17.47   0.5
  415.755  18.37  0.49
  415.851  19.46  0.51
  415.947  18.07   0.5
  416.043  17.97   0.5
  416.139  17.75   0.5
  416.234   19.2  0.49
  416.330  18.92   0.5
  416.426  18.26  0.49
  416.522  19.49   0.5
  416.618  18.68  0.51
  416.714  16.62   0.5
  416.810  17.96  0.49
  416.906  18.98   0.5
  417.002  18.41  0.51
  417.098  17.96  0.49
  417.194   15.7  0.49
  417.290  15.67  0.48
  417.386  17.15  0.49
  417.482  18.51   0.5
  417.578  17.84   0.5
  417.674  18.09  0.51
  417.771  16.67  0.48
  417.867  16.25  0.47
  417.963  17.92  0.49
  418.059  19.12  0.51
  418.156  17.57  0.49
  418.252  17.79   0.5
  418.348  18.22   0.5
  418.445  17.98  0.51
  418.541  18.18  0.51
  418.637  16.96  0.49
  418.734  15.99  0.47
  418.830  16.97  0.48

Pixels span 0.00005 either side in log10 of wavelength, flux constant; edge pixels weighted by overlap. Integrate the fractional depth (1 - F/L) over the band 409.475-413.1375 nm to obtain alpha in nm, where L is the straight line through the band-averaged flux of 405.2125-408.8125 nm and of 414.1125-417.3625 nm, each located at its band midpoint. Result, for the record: 0.08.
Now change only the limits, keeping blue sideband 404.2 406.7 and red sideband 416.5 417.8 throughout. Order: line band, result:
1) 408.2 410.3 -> 0.054 nm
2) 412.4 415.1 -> -0.062 nm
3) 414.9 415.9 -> -0.014 nm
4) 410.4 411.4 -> -0.005 nm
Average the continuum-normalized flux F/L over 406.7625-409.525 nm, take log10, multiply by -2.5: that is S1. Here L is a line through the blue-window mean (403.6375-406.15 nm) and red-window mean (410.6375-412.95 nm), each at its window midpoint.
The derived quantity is 0.022 mag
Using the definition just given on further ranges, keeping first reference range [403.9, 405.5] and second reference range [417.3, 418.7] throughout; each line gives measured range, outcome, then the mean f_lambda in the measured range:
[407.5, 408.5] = 0.090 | 16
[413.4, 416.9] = -0.032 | 18.1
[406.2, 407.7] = 0.039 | 16.7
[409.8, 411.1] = 0.138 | 15.4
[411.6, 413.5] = -0.009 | 17.6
